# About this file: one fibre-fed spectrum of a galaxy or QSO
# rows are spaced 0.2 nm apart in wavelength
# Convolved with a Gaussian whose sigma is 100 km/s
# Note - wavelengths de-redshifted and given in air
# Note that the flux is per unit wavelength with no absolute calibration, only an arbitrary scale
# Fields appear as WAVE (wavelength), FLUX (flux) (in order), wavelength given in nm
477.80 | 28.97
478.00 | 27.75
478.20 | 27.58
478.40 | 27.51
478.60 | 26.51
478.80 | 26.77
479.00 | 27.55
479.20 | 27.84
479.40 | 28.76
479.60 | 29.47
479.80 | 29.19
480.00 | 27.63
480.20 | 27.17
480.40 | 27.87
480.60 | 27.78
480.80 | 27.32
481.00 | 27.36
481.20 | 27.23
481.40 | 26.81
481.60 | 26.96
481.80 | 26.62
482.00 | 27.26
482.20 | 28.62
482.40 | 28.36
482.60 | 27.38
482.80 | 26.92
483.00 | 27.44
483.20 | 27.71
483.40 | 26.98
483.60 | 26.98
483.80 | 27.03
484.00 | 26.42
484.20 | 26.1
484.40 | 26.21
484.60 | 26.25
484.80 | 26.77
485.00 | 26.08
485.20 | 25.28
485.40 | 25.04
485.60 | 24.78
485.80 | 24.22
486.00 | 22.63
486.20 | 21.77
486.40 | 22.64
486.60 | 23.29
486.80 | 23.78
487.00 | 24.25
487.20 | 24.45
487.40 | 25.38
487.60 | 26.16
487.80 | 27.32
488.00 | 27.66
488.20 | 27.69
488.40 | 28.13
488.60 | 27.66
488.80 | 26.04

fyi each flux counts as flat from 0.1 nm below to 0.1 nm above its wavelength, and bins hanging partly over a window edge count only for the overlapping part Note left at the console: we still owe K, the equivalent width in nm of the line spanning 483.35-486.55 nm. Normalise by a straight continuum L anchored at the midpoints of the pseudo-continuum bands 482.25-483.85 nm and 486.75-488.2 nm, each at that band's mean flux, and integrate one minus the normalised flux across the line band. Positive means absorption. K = 0.17 nm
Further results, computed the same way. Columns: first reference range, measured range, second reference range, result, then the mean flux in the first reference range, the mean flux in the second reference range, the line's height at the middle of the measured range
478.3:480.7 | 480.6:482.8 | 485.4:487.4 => -0.07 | 27.8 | 23.7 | 26.5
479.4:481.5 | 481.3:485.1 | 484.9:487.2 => -0.15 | 27.8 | 24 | 25.9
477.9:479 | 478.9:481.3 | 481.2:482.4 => -0.06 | 27.3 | 27.3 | 27.3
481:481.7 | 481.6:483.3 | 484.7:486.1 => -0.07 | 27.1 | 25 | 26.5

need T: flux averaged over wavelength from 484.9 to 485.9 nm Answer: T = 25.1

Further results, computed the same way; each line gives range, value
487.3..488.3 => 26.8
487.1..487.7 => 25.3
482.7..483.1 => 27.2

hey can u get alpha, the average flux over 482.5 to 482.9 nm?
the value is 27.1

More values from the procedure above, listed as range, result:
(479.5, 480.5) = 28.3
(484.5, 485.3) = 26.1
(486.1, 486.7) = 22.6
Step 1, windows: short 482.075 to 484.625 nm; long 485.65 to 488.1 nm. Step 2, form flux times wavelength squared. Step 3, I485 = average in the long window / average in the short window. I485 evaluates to 0.9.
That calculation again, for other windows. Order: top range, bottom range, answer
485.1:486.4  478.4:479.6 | 0.89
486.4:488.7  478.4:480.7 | 0.96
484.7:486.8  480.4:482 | 0.91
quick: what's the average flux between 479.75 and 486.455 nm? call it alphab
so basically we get 26.5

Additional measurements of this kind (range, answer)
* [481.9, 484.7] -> 27.1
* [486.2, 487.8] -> 24.3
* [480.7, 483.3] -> 27.4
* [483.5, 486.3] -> 25.4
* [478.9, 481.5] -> 27.8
